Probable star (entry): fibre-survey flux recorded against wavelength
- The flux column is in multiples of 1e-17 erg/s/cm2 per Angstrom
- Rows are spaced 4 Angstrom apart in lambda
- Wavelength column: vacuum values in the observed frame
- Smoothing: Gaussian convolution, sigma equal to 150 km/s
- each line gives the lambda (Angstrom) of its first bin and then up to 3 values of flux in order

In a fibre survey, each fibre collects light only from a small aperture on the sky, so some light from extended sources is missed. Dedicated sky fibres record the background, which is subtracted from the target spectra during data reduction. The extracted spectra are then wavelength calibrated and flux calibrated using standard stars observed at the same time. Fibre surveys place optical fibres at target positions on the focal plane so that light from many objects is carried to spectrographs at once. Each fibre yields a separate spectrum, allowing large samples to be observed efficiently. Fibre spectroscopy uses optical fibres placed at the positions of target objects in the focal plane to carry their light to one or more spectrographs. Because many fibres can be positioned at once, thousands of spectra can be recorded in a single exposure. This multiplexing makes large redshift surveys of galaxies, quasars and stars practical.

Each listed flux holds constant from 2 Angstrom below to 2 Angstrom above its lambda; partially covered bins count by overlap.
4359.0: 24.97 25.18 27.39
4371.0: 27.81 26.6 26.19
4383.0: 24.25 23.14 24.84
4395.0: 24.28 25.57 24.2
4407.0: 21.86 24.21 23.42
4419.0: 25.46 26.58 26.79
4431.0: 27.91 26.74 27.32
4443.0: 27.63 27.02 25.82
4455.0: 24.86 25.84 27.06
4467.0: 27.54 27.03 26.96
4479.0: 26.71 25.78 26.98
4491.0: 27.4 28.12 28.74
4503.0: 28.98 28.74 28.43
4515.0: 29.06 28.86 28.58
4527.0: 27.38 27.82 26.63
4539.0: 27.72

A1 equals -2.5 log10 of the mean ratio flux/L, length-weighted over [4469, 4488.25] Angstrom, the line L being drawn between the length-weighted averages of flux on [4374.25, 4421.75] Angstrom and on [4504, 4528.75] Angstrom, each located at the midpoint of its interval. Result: 0.02 mag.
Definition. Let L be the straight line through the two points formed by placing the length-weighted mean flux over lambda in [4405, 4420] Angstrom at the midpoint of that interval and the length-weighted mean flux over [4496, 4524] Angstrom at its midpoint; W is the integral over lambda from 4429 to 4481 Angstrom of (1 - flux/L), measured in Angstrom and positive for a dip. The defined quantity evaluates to -2.0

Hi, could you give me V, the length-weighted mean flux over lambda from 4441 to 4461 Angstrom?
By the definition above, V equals 26.2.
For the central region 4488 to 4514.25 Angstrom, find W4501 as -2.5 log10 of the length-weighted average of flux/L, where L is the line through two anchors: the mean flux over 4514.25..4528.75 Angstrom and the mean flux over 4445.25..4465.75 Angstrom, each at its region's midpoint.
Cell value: -0.02 mag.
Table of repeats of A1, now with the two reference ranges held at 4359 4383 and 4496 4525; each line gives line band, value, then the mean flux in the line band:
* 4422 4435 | 0.009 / 27.1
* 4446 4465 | 0.069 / 26.1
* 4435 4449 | 0.012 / 27.2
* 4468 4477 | 0.040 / 27.1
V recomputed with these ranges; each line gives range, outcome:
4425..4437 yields 27.1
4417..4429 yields 26.3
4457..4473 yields 26.9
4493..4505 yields 28.6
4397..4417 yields 23.9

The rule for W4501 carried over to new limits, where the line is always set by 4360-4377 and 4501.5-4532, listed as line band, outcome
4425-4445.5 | 0.01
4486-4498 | 0.02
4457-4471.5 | 0.04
